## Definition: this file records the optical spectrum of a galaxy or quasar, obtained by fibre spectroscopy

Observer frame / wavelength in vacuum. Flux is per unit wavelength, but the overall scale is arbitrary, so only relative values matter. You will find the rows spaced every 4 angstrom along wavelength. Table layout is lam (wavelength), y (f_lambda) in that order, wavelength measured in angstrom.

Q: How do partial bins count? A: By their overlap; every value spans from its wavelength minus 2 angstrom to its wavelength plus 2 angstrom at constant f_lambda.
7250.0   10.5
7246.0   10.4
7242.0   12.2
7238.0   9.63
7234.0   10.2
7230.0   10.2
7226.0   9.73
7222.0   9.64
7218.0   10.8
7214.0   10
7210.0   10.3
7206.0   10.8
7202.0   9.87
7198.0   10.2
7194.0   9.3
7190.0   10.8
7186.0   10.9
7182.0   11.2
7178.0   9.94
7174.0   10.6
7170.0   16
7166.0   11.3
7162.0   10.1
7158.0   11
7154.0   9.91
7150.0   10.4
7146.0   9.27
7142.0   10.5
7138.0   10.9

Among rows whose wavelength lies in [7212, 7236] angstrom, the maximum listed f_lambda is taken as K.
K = 10.8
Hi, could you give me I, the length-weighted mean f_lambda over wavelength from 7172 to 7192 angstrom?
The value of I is 10.7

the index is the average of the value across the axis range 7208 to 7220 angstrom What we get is 10.4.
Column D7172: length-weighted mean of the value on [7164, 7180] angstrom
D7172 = 12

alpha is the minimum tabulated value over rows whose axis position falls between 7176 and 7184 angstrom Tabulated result 9.94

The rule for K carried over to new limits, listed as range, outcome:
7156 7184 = 16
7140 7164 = 11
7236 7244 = 12.2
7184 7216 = 10.9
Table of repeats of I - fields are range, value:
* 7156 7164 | 10.6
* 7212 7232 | 10.1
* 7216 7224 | 10.2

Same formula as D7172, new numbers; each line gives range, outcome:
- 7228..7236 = 10.2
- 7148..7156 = 10.2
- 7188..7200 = 10.1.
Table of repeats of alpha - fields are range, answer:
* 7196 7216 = 9.87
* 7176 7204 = 9.3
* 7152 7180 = 9.91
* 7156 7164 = 10.1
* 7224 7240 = 9.63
